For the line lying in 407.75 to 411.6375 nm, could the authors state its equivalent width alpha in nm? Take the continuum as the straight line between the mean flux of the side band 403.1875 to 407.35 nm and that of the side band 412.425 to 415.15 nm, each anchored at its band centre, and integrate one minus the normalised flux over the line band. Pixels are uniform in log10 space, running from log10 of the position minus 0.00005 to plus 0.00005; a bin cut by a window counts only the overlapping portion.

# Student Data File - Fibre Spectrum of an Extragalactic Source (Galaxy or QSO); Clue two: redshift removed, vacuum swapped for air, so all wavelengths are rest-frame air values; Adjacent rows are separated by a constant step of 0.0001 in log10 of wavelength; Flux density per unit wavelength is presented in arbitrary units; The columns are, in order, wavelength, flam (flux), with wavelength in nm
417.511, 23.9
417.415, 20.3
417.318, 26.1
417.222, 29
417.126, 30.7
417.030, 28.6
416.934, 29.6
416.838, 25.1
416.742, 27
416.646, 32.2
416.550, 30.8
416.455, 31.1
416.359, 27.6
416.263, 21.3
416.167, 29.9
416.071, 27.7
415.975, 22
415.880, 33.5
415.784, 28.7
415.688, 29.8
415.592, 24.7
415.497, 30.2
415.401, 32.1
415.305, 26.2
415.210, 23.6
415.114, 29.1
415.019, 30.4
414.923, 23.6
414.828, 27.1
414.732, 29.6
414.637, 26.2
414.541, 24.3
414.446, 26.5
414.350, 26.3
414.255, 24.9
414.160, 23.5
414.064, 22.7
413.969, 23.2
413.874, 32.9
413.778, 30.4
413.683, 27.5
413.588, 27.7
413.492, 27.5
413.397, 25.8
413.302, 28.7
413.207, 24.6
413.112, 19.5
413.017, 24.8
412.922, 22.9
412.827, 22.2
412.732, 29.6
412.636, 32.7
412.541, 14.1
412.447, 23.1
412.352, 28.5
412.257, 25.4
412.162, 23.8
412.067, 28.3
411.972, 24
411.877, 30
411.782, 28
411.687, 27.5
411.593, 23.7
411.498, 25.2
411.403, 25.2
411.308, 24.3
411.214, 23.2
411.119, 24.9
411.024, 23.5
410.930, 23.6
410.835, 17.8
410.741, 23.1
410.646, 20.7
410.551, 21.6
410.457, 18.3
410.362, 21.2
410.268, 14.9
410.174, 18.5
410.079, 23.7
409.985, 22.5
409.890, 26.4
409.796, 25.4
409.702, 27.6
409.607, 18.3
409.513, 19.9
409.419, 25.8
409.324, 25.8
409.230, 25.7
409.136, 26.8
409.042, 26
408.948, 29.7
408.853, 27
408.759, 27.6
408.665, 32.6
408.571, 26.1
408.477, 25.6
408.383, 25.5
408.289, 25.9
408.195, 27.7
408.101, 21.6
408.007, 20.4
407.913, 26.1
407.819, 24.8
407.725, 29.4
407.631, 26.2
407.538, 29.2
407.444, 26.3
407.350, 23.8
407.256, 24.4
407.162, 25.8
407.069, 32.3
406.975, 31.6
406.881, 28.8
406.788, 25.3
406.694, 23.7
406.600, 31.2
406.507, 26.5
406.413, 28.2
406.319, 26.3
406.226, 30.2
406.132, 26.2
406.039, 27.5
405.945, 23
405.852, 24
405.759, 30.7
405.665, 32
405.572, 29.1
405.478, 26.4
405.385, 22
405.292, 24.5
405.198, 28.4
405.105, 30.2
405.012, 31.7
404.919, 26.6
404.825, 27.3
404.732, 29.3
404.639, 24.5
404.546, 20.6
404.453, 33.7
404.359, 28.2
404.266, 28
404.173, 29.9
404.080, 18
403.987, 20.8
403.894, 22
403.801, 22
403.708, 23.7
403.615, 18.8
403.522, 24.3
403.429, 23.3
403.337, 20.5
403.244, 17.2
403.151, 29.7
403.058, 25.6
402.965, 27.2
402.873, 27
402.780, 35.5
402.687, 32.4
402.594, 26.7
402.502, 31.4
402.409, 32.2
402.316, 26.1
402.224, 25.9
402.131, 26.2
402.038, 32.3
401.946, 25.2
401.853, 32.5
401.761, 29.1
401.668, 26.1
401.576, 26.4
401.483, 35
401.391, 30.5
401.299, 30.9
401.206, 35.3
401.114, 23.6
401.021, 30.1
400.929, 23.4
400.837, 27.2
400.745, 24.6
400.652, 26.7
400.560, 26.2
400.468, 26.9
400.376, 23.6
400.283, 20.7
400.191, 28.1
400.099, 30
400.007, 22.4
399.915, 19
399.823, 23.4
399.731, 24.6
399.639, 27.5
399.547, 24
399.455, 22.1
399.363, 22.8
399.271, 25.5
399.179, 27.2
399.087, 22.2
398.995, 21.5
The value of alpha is 0.296 nm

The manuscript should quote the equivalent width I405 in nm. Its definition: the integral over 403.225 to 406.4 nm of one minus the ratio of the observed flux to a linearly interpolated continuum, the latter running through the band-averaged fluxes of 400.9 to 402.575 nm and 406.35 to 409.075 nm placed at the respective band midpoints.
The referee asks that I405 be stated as 0.25 nm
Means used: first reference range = 29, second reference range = 26.9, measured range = 25.7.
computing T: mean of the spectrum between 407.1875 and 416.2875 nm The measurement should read 25.4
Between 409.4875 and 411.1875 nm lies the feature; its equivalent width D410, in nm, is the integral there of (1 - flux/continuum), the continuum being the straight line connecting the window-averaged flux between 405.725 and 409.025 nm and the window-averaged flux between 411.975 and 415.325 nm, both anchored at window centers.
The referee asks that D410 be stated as 0.30 nm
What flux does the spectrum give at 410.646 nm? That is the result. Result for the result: 20.7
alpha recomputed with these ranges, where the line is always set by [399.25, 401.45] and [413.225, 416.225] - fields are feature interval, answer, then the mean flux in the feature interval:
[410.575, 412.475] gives 0.16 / 24.7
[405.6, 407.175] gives -0.09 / 27.9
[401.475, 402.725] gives -0.14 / 28.9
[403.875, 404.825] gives 0.02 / 25.7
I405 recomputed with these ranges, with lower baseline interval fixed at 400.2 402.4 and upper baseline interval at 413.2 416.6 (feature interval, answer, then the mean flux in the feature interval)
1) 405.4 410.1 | 0.18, 26.4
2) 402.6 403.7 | 0.08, 25.6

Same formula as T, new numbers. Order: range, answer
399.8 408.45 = 26.7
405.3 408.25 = 26.8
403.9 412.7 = 25.6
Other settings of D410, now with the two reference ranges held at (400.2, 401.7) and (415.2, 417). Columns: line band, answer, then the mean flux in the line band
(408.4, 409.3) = 0.01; 27.4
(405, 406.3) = 0.01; 27.4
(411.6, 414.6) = 0.24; 25.8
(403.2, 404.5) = 0.18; 23.6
